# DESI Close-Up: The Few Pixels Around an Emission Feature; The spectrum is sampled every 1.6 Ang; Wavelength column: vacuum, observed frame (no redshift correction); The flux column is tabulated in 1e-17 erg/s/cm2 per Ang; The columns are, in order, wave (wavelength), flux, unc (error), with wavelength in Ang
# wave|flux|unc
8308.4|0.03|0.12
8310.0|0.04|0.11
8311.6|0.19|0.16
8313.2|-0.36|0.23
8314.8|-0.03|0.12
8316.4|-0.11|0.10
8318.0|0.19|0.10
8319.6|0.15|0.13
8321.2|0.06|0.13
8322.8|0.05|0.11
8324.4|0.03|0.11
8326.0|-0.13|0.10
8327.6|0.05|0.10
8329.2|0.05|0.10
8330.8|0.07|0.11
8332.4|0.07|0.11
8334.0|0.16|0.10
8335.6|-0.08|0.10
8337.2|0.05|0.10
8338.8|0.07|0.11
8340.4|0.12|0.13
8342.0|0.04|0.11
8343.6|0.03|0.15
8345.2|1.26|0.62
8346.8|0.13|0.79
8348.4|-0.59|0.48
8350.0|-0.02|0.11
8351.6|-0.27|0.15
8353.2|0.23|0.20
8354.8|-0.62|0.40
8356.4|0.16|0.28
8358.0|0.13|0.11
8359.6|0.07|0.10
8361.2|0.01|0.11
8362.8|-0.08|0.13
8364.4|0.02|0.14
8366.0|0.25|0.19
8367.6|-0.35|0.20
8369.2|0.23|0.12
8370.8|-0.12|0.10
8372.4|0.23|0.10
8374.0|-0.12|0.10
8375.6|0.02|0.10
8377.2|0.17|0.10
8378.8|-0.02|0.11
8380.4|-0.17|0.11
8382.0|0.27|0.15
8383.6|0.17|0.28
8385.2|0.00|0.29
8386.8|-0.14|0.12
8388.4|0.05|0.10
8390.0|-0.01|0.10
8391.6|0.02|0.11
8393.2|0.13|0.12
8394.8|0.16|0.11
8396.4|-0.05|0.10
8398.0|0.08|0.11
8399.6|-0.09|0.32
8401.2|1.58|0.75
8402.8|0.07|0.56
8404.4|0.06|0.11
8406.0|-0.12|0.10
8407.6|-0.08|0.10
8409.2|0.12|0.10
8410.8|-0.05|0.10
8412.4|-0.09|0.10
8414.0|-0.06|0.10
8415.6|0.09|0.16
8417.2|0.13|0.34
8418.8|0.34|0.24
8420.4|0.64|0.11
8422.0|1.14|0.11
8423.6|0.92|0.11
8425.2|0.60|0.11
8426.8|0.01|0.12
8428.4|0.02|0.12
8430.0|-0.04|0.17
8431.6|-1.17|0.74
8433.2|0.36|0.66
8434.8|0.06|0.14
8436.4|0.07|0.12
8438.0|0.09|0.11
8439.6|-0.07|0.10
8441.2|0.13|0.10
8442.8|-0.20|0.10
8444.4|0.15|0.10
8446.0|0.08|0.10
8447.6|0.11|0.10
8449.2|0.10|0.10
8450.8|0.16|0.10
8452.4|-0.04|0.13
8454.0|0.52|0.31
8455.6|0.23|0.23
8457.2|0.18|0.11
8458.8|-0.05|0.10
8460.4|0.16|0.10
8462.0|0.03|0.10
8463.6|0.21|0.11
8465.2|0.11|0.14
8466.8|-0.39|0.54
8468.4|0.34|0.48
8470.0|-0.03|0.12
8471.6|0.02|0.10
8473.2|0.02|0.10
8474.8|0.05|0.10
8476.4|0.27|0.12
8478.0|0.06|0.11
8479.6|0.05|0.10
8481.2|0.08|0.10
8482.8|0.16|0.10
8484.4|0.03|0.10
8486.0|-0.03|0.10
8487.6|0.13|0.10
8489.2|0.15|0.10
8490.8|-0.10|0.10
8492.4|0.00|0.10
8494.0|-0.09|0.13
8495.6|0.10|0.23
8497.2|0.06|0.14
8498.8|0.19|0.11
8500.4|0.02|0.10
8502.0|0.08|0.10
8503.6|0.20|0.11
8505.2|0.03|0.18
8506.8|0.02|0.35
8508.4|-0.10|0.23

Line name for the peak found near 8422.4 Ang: Hgamma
